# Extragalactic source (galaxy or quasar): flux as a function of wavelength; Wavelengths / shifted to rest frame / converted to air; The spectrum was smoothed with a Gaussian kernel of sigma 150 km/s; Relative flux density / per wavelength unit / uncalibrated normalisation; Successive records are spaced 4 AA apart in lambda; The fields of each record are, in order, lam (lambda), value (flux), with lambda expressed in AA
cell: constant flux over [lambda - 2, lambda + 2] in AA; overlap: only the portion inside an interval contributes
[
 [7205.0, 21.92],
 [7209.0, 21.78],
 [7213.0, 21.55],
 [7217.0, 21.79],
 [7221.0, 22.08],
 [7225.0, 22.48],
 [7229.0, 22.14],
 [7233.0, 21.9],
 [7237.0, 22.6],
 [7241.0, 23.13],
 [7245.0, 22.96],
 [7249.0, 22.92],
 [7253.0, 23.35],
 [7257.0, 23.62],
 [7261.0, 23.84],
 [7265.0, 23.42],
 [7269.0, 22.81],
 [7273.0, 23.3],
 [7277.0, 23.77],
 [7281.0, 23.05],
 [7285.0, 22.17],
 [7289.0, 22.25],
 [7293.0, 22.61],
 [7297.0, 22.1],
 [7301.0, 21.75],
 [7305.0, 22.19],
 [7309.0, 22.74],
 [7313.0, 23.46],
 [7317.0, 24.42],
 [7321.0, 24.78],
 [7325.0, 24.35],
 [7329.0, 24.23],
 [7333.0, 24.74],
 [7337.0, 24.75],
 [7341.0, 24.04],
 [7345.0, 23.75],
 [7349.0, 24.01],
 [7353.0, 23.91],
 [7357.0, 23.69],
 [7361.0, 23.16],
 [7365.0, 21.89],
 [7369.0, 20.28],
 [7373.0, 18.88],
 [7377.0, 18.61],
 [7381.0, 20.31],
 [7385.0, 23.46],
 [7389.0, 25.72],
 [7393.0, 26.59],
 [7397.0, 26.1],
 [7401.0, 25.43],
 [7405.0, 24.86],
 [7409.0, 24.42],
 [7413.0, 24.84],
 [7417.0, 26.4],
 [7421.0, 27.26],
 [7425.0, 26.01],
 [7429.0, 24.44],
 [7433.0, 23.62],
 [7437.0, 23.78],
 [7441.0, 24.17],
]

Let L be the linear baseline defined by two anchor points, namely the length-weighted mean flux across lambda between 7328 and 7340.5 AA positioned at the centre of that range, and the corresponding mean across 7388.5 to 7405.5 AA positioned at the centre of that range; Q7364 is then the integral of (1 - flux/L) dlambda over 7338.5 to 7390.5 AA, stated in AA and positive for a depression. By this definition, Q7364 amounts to 5.6 AA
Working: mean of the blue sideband 24.5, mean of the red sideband 25.8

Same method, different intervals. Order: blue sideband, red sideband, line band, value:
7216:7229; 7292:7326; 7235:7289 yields -1.2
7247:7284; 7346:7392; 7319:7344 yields -2.0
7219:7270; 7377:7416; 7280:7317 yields 1.3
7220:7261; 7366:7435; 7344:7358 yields -0.2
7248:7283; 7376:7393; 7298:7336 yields -0.9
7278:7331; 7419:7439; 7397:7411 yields -0.3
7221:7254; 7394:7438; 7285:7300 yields 0.8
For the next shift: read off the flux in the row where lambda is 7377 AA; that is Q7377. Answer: 18.61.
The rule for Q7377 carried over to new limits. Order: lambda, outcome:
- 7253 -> 23.35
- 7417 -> 26.4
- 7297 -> 22.1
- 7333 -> 24.74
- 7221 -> 22.08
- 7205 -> 21.92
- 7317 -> 24.42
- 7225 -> 22.48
